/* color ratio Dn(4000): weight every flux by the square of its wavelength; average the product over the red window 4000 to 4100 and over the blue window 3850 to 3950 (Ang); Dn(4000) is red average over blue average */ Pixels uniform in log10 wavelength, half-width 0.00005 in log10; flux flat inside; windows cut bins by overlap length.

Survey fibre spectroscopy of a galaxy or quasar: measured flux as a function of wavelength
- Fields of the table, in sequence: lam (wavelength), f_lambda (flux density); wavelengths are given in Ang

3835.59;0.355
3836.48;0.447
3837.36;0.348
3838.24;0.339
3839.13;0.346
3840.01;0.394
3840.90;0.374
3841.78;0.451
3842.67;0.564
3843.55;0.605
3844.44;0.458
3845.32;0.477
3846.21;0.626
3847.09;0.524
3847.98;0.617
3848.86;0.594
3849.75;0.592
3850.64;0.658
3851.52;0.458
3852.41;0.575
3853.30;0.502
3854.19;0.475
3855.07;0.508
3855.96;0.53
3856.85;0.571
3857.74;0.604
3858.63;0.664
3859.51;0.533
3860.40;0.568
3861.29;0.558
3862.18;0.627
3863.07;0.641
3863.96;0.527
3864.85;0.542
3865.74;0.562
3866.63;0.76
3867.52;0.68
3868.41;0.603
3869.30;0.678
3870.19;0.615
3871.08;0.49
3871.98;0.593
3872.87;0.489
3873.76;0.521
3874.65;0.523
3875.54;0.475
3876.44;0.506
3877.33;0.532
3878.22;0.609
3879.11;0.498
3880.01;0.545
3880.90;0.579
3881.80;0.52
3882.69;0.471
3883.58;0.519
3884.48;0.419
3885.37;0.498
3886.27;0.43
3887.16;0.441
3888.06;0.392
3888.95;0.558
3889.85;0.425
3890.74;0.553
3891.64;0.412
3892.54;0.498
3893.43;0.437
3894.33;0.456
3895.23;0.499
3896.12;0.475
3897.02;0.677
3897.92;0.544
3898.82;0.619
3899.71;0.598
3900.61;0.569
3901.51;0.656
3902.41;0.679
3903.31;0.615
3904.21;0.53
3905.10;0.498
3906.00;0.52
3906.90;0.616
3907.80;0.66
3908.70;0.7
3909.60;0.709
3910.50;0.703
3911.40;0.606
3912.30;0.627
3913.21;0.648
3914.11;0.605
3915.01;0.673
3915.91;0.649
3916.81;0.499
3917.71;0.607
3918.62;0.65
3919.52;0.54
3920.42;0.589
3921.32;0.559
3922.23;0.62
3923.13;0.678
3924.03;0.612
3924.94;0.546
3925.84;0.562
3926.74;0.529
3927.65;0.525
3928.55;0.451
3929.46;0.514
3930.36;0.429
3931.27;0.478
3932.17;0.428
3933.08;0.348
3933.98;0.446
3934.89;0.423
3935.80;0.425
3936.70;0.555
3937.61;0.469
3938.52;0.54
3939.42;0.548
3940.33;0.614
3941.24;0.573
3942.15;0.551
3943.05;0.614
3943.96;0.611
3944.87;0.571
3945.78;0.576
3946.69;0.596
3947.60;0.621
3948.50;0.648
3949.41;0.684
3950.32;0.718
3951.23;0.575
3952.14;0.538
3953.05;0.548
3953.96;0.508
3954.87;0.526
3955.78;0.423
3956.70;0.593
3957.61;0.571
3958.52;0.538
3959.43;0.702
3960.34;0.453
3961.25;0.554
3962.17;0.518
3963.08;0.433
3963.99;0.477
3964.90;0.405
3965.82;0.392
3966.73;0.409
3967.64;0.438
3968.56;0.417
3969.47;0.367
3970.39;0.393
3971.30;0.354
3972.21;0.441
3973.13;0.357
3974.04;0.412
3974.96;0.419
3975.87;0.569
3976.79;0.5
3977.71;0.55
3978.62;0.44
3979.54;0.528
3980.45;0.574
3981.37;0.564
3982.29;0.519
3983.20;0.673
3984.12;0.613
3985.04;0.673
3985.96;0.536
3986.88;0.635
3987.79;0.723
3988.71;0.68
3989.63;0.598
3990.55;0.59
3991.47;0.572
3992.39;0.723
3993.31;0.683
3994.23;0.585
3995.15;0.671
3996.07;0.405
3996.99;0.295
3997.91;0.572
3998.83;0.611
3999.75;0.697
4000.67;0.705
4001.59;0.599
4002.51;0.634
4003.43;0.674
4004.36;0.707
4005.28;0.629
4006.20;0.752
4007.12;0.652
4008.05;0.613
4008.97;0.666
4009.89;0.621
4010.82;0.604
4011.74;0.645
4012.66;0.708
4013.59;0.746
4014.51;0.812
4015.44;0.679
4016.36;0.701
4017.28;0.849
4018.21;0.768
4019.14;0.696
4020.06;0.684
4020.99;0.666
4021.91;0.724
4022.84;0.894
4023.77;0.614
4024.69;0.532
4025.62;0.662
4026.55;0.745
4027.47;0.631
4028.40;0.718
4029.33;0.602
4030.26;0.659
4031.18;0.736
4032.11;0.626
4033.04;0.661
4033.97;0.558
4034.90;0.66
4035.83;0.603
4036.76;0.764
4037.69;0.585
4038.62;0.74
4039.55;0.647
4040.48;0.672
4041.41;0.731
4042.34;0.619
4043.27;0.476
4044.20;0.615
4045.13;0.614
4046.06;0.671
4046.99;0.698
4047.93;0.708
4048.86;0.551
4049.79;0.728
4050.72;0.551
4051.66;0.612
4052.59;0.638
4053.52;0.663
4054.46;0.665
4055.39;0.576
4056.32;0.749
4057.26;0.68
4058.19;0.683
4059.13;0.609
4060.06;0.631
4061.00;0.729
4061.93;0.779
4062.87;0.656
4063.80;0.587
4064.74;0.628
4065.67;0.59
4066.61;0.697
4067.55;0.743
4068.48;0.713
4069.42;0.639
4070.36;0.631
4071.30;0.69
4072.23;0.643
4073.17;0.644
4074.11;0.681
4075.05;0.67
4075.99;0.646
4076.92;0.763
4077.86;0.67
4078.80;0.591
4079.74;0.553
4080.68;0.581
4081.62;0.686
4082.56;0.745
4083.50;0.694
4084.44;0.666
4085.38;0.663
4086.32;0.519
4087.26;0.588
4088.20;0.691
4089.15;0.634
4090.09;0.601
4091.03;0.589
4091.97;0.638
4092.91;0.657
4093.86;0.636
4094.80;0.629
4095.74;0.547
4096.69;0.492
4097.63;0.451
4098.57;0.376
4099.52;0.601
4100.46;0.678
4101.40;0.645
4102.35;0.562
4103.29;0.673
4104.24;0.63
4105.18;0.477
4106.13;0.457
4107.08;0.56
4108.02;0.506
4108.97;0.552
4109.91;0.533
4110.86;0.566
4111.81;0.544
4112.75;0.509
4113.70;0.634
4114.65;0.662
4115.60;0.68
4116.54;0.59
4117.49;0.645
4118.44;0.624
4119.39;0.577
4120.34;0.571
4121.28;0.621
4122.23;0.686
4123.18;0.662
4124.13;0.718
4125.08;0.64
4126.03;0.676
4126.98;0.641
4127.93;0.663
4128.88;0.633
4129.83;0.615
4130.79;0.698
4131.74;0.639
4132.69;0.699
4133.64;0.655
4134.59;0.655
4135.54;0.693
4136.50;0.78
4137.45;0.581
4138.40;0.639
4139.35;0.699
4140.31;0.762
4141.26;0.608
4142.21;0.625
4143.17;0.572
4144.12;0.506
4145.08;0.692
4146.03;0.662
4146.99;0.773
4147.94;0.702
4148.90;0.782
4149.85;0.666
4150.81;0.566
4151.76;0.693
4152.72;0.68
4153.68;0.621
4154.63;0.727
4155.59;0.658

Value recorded 1.27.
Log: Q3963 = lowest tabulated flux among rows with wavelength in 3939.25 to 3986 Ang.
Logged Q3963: 0.354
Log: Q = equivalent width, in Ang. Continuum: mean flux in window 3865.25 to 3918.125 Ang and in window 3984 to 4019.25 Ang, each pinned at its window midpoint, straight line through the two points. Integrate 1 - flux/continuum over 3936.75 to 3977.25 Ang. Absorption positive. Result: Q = 6.2 Ang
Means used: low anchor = 0.561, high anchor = 0.649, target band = 0.517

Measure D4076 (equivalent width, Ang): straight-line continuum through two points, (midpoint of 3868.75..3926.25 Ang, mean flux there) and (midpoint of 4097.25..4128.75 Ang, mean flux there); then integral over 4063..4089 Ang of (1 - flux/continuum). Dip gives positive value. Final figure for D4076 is -2.8 Ang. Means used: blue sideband 0.56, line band 0.652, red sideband 0.595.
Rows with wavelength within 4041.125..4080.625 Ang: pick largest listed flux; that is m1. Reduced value 0.779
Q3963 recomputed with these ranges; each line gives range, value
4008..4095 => 0.476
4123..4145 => 0.506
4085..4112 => 0.376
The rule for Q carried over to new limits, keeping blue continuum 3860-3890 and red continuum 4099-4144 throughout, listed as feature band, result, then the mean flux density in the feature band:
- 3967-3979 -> 2.9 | 0.435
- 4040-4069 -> -2.5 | 0.654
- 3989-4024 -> -4.4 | 0.659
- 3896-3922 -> -2.6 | 0.609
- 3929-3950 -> 1.1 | 0.534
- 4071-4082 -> -0.8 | 0.651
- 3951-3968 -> 1.9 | 0.505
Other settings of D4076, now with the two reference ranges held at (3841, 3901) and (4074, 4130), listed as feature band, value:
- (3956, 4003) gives 3.1 Ang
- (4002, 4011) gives -1.1 Ang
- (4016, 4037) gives -3.4 Ang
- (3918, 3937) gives 1.3 Ang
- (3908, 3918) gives -1.6 Ang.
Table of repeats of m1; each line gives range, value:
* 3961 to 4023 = 0.894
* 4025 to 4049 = 0.764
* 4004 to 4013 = 0.752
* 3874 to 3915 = 0.709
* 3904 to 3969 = 0.718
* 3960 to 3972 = 0.554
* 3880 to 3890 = 0.579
